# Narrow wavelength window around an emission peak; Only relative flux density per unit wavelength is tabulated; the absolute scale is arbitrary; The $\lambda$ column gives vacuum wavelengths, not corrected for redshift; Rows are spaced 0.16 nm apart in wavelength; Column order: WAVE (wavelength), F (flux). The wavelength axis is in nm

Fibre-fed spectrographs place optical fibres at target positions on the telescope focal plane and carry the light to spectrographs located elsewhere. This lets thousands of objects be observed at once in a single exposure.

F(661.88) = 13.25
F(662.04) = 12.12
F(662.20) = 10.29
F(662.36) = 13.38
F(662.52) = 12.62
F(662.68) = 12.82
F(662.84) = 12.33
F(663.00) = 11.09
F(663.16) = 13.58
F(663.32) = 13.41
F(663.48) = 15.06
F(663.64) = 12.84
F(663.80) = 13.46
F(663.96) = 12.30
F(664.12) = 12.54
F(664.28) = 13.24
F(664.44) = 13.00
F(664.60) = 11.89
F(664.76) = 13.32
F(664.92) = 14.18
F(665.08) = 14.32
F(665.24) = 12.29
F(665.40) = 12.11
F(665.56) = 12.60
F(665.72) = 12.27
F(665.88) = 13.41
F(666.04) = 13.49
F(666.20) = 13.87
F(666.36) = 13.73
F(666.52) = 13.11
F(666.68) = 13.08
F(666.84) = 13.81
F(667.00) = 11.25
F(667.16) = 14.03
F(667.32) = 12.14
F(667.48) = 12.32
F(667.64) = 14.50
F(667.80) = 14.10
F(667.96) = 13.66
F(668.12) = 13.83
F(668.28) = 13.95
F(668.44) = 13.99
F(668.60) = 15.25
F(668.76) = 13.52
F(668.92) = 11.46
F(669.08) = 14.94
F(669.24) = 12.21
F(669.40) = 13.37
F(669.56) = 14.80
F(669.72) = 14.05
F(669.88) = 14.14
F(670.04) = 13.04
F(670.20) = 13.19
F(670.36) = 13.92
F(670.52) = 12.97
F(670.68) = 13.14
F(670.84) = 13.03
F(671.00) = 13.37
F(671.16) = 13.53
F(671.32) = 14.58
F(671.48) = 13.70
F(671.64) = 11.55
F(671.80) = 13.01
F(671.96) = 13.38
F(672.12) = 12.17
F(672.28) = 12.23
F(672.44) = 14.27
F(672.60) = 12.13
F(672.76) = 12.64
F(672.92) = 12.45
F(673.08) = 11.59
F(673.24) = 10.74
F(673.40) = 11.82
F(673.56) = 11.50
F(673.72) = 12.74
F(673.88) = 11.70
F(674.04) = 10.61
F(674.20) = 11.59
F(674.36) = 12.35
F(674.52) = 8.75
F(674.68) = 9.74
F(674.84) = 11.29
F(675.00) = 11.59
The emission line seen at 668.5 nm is C III]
